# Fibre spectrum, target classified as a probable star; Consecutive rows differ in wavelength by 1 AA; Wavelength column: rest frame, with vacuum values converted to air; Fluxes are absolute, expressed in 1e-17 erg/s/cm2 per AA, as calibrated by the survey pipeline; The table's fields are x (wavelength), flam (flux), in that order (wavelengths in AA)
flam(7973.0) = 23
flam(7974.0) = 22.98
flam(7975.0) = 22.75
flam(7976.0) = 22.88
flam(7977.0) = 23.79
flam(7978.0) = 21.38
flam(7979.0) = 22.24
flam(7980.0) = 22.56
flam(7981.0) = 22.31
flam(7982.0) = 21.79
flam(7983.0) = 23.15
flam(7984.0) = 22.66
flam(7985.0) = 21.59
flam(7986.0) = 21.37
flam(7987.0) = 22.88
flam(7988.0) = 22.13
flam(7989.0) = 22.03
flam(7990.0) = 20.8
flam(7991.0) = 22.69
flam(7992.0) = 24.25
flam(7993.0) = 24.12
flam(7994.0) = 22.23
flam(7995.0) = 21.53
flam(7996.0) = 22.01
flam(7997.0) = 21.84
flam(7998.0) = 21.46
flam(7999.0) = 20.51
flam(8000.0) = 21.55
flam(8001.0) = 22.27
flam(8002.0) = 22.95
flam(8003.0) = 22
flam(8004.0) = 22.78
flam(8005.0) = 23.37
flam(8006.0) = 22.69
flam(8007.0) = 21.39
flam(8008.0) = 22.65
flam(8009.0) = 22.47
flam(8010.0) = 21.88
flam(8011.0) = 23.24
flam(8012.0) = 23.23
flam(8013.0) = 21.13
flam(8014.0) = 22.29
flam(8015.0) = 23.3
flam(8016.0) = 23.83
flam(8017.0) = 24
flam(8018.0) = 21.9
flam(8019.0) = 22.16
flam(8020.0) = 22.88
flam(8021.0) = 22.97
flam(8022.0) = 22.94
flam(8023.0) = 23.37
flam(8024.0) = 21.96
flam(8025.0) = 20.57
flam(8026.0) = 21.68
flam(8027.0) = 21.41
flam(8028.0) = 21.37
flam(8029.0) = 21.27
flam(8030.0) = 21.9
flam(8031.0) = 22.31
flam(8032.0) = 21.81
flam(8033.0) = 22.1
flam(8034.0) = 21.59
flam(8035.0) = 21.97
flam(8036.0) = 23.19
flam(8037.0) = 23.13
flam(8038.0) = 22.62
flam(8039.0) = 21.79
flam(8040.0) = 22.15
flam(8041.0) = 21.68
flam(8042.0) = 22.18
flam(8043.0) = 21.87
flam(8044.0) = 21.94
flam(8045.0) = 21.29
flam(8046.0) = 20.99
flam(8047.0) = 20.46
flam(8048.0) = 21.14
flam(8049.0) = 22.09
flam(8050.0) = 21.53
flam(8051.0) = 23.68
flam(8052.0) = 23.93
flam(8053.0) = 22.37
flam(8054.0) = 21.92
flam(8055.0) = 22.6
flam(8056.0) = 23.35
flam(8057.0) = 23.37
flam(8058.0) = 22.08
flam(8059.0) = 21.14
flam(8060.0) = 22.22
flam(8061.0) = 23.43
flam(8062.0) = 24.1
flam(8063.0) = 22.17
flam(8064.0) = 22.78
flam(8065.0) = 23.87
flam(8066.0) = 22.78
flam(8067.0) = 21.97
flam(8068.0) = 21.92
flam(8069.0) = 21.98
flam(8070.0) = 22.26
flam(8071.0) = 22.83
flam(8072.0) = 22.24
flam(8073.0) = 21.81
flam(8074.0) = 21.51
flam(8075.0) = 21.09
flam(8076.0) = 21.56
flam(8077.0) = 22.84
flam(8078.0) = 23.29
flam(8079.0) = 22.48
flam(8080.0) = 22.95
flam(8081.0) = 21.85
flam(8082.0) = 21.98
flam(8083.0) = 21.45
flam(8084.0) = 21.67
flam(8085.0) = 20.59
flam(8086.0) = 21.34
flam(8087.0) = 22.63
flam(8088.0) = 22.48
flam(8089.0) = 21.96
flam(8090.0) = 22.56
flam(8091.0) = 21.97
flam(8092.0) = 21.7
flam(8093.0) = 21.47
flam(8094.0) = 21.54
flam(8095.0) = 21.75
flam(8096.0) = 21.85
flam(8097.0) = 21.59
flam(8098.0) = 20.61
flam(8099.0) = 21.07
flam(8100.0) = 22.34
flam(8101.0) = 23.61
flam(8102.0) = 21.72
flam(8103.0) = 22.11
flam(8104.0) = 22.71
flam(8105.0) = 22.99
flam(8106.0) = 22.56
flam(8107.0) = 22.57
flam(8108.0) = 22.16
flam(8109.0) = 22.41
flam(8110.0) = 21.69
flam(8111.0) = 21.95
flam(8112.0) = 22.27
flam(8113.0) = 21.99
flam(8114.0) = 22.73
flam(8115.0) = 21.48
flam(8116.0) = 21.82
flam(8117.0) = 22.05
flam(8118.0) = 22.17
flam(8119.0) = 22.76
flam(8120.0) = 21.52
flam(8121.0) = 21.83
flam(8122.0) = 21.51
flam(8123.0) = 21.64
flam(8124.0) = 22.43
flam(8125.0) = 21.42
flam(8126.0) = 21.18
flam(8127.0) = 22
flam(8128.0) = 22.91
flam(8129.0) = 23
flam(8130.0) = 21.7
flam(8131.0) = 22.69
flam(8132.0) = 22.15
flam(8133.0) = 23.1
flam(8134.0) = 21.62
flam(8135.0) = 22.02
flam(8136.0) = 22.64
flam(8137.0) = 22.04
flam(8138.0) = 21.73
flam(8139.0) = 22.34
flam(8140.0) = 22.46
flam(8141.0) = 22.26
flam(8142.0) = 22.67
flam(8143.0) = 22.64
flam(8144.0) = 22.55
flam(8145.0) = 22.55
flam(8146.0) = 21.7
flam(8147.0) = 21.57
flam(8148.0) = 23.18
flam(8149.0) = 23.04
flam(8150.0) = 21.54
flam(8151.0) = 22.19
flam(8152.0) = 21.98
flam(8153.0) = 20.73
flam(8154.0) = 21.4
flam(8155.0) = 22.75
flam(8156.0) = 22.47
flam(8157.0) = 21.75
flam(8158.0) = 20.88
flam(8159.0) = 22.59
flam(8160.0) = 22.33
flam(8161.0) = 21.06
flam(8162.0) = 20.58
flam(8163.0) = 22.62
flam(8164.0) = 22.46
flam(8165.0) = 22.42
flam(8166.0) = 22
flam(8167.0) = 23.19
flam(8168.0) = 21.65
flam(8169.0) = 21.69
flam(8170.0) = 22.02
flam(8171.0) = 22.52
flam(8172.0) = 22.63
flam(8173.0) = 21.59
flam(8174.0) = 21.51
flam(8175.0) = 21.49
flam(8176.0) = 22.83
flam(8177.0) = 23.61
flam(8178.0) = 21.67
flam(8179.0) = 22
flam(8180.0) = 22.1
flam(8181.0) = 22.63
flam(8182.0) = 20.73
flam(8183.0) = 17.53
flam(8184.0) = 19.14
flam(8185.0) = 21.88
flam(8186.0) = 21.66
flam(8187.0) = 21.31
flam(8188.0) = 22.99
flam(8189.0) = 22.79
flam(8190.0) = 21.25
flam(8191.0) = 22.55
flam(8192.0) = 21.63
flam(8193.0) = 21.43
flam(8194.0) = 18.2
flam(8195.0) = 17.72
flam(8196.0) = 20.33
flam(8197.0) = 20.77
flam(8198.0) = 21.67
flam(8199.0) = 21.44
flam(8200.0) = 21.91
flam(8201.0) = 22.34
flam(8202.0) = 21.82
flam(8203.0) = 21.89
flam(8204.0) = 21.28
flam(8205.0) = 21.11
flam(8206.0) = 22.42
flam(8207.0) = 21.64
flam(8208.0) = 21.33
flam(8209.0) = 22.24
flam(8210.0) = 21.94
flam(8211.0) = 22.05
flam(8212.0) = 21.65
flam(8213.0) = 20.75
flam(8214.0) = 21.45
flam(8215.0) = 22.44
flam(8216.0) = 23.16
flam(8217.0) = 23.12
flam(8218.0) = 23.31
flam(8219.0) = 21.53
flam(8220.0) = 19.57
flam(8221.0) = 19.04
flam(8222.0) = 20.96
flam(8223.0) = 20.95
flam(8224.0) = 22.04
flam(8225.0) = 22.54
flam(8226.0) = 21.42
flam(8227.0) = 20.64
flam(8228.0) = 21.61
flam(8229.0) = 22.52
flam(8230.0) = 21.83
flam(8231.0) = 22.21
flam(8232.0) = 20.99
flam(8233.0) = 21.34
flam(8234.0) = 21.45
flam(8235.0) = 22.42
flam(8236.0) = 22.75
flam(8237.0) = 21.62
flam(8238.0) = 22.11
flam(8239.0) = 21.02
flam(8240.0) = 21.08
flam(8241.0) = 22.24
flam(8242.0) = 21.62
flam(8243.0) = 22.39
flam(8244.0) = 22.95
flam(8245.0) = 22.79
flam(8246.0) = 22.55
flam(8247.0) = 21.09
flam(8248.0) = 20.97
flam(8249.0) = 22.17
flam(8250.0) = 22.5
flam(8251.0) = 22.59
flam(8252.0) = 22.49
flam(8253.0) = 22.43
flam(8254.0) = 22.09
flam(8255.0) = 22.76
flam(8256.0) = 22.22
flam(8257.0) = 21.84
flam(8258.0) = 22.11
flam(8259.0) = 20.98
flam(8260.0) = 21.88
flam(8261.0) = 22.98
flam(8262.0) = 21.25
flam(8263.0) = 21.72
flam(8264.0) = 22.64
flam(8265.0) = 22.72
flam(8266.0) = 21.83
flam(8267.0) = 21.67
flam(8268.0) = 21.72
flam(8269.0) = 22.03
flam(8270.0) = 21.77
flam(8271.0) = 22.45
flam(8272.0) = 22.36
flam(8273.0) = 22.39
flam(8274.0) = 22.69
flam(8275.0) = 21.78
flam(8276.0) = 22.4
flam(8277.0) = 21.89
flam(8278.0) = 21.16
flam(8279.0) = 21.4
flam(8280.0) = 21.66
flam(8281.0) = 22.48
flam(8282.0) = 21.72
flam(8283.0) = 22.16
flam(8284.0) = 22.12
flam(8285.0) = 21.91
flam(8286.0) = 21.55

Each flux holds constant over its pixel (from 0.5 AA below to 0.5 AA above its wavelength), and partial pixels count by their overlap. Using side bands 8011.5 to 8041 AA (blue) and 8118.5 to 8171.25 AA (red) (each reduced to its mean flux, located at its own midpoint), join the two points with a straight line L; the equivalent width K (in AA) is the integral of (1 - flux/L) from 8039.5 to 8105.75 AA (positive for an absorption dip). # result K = 0.2 AA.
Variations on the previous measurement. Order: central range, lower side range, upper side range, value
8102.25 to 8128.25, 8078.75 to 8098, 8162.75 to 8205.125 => -0.4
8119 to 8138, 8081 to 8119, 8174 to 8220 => -0.2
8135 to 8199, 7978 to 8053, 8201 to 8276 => 0.7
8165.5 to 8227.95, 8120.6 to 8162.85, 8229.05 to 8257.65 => 1.4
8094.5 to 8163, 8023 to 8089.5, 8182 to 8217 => -1.1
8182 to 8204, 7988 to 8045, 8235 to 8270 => 1.0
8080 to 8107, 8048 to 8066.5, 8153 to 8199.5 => 0.5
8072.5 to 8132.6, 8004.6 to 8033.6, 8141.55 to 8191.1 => 0.2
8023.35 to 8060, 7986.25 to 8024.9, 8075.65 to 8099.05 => 0.3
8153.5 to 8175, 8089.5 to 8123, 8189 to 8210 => -0.4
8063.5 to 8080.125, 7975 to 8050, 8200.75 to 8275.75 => -0.2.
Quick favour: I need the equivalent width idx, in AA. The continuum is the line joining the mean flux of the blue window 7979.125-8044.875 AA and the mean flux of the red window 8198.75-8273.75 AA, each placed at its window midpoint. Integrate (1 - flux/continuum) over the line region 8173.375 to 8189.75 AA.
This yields 0.3 AA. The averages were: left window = 22.3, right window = 21.9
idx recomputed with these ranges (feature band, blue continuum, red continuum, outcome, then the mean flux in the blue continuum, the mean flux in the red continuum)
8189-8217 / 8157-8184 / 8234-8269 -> 0.55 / 21.8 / 22.1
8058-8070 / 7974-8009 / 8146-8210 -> -0.26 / 22.3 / 21.7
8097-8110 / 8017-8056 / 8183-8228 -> -0.22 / 22.1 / 21.4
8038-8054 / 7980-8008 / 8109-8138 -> 0.16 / 22.2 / 22.1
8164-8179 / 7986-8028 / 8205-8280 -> -0.12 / 22.4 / 21.9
